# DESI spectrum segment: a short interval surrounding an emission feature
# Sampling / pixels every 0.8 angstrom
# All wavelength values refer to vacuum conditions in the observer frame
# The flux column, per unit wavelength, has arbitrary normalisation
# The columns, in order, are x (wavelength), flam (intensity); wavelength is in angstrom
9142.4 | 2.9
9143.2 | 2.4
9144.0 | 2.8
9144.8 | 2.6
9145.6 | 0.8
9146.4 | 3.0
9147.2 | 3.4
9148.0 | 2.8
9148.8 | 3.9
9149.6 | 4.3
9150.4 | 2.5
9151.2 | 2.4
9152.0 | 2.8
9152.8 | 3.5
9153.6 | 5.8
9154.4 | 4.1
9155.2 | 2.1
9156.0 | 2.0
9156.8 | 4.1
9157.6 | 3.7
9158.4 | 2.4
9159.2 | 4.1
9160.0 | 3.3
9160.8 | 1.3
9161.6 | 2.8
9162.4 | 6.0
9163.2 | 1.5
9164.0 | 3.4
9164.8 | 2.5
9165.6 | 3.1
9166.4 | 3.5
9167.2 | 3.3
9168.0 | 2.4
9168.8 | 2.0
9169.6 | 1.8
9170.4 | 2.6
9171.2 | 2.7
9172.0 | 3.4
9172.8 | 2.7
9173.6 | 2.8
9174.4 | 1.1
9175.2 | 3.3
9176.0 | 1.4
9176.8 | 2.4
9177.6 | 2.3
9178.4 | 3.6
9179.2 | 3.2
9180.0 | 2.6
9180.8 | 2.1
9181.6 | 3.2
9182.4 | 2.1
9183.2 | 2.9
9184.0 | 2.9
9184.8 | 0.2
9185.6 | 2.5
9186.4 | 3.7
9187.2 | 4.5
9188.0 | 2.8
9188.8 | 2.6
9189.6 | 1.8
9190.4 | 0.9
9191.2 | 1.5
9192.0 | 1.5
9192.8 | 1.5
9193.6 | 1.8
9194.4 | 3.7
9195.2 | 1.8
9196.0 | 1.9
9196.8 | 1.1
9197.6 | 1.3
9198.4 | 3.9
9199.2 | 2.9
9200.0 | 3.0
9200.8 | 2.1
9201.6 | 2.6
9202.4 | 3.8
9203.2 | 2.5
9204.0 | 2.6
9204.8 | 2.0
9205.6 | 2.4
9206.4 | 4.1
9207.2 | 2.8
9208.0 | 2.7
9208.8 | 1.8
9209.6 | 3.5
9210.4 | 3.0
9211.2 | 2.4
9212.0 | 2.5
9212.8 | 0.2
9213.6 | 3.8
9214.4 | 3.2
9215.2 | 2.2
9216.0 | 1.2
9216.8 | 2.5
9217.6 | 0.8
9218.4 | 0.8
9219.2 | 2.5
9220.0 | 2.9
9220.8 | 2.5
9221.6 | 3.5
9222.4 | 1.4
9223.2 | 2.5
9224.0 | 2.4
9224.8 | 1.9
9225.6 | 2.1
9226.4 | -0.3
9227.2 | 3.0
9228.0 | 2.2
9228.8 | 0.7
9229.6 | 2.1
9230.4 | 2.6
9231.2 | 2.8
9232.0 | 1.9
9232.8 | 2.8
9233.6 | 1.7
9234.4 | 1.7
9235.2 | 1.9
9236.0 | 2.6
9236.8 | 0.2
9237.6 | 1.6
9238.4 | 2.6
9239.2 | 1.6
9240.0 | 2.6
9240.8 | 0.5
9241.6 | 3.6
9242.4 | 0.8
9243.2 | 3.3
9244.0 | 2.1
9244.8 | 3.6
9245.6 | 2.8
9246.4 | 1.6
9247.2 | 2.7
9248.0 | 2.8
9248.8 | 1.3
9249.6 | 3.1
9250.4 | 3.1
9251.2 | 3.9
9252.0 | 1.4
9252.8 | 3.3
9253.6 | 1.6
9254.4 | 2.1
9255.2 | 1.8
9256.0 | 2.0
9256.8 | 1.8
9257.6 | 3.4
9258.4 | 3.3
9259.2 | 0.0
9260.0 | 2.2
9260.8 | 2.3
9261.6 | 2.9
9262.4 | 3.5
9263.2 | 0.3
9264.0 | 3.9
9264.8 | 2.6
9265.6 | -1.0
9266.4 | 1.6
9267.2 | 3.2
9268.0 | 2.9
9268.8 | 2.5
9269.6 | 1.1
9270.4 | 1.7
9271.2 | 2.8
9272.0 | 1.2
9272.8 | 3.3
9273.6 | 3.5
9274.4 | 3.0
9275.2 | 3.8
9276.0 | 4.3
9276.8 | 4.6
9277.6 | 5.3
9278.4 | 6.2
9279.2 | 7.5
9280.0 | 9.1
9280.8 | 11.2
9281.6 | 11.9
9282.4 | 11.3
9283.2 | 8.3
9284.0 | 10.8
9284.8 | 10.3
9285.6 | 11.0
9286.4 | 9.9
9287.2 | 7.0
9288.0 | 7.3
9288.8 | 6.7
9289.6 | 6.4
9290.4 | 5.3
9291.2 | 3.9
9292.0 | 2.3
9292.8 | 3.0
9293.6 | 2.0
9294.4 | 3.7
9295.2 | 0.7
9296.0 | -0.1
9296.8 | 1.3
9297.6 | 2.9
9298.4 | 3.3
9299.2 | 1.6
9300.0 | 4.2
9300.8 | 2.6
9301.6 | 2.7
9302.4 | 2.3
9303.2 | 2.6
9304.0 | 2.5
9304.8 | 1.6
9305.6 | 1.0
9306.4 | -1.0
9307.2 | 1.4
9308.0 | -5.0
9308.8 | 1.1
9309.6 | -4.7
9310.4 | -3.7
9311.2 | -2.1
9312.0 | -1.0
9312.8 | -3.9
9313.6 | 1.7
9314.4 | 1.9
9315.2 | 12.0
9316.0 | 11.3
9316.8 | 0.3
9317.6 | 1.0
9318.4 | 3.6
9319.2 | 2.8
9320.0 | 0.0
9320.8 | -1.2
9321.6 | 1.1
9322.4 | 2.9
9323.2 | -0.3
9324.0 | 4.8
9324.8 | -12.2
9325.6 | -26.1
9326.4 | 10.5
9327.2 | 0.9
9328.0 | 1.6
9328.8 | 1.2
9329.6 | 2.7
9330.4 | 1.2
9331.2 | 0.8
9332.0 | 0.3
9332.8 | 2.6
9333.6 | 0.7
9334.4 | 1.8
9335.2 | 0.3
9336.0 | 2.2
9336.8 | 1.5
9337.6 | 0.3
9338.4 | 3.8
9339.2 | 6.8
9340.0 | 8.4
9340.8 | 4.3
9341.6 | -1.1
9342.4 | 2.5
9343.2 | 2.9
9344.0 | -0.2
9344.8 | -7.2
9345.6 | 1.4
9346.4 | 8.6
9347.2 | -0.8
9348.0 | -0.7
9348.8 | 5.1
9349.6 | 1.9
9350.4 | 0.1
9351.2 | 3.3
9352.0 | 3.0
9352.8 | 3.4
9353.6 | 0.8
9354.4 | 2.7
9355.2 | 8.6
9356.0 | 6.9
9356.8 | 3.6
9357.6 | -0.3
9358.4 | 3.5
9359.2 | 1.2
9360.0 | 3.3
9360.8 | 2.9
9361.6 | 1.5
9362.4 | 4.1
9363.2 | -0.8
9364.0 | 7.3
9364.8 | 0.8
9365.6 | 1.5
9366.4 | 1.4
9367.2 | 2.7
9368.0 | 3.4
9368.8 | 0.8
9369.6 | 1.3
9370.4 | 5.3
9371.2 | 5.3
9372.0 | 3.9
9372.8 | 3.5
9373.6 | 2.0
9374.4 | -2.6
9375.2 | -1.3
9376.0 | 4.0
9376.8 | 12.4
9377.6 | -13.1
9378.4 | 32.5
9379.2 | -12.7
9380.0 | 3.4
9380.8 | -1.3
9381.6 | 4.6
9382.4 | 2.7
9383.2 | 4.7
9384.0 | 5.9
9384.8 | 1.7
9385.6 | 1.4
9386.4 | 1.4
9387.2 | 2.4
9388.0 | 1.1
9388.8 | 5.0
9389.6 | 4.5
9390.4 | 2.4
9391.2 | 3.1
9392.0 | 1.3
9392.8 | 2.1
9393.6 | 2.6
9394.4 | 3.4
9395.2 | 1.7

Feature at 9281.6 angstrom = H-beta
